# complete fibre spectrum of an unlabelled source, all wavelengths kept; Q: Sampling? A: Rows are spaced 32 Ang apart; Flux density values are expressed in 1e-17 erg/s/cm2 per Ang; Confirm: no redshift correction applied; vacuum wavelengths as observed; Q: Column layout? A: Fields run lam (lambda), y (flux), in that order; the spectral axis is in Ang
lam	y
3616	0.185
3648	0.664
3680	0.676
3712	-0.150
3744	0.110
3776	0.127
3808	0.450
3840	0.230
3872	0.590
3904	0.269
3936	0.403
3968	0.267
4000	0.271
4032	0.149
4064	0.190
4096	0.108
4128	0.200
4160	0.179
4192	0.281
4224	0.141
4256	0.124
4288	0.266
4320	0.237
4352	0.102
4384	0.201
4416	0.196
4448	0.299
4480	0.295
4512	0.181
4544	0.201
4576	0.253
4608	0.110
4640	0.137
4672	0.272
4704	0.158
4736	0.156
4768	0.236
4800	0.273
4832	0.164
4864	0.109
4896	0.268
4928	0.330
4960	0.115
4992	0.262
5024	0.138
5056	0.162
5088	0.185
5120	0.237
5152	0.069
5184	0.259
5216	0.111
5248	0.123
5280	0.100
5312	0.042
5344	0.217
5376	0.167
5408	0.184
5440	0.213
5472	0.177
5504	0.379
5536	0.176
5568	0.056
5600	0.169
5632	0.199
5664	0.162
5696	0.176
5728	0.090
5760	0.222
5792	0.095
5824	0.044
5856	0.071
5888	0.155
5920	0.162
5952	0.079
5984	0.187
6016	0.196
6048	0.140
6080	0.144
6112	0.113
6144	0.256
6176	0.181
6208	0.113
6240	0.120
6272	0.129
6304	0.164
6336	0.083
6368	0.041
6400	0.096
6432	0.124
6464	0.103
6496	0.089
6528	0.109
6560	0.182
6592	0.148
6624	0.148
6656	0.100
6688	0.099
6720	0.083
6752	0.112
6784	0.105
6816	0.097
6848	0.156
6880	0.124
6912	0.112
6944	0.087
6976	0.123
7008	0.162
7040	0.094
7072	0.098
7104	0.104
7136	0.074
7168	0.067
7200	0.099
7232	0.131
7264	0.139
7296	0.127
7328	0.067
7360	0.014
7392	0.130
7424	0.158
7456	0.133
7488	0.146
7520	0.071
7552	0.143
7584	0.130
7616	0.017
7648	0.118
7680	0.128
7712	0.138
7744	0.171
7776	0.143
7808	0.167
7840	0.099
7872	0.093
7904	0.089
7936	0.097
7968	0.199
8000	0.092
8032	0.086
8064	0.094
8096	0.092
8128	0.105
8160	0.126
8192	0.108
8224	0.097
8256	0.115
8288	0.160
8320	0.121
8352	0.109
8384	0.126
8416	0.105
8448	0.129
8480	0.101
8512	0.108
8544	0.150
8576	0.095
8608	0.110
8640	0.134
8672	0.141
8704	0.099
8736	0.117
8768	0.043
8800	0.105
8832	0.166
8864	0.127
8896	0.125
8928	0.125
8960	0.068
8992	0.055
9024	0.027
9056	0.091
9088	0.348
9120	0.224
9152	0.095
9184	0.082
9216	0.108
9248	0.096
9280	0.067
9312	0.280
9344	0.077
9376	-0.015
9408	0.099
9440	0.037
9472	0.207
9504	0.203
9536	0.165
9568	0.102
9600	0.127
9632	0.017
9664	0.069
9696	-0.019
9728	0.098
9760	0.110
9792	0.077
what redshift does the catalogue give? 1.44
